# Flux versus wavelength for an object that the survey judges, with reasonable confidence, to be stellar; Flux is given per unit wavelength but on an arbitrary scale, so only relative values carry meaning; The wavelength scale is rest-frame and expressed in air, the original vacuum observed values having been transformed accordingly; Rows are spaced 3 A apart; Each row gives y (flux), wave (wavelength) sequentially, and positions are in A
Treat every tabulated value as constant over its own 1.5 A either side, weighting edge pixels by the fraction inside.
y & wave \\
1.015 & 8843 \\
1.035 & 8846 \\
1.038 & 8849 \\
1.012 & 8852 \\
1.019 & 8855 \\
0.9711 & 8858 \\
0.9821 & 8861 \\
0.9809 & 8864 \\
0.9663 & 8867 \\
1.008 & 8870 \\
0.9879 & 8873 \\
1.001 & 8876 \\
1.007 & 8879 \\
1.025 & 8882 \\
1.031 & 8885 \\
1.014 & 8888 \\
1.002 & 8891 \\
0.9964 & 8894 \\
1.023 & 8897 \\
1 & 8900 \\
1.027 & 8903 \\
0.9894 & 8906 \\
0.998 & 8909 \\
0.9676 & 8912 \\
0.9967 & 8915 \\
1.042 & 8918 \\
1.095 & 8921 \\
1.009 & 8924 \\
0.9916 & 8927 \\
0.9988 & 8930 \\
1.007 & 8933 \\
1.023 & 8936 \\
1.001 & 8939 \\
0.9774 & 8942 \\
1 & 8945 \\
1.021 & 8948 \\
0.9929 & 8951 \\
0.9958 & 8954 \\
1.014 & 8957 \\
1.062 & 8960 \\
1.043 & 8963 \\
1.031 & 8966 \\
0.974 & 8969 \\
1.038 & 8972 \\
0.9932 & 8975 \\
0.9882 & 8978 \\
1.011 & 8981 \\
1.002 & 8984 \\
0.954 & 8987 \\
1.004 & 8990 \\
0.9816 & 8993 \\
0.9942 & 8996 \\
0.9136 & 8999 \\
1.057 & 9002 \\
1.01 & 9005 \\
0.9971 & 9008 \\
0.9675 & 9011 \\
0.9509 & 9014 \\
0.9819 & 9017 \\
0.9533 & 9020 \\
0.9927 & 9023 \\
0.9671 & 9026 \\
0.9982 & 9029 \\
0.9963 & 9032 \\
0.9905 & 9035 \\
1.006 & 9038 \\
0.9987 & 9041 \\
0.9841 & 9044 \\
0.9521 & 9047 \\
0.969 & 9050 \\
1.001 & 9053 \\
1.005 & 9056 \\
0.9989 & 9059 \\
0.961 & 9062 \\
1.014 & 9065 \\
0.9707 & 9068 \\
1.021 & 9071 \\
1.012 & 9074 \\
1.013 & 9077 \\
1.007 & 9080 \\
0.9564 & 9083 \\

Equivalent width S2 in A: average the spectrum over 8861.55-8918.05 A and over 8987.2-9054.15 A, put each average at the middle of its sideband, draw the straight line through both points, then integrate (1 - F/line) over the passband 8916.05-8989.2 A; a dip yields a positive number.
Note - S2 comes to -1.28 A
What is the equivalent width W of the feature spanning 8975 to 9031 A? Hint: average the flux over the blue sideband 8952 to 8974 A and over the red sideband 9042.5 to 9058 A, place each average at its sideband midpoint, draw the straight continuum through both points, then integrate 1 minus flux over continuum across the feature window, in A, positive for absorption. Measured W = 1.0 A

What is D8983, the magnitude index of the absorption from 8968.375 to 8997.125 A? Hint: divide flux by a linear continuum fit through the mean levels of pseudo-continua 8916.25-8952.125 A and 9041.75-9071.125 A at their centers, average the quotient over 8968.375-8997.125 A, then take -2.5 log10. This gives 0.01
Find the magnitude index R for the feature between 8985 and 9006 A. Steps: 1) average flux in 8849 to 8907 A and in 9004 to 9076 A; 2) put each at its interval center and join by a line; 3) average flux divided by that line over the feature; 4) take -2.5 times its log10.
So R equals 0.00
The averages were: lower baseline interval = 1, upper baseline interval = 0.987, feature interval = 0.988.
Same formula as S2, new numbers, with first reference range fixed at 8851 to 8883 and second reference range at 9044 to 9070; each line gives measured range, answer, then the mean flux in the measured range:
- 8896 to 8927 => -0.6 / 1.01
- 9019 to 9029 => 0.1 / 0.976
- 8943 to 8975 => -0.8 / 1.02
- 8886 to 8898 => -0.2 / 1.01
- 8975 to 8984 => -0.1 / 0.999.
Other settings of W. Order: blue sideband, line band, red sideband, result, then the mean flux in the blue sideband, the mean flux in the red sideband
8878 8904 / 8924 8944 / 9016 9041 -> 0.1 A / 1.01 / 0.987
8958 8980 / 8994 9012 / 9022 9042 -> 0.3 A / 1.02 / 0.993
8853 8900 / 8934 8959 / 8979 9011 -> -0.2 A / 1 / 0.991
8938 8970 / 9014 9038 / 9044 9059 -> 0.2 A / 1.01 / 0.984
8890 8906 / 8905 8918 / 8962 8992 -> 0.2 A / 1.01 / 1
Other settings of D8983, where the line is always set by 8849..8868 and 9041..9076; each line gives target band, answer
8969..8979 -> -0.01 mag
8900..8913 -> -0.01 mag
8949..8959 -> -0.01 mag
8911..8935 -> -0.02 mag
